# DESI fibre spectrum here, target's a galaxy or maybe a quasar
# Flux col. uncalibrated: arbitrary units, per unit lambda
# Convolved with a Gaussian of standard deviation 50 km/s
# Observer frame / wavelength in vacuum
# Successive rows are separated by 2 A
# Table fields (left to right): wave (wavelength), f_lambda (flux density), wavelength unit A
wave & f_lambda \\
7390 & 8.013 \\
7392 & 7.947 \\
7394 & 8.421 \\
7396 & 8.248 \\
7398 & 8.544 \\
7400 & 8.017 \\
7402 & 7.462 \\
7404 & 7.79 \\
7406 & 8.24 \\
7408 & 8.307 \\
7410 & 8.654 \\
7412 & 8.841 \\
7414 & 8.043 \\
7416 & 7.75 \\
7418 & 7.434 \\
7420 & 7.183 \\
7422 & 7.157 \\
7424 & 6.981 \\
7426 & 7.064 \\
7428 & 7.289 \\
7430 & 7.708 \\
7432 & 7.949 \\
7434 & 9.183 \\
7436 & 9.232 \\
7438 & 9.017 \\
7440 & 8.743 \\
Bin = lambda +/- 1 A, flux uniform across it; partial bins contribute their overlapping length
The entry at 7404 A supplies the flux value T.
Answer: 7.79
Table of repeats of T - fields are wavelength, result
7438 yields 9.017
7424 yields 6.981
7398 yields 8.544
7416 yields 7.75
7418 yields 7.434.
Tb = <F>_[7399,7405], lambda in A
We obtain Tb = 7.76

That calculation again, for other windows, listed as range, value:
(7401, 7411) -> 8.09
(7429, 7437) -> 8.52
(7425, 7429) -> 7.18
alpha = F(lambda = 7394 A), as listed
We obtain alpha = 8.421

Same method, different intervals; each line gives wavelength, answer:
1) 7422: 7.157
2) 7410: 8.654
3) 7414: 8.043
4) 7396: 8.248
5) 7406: 8.24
